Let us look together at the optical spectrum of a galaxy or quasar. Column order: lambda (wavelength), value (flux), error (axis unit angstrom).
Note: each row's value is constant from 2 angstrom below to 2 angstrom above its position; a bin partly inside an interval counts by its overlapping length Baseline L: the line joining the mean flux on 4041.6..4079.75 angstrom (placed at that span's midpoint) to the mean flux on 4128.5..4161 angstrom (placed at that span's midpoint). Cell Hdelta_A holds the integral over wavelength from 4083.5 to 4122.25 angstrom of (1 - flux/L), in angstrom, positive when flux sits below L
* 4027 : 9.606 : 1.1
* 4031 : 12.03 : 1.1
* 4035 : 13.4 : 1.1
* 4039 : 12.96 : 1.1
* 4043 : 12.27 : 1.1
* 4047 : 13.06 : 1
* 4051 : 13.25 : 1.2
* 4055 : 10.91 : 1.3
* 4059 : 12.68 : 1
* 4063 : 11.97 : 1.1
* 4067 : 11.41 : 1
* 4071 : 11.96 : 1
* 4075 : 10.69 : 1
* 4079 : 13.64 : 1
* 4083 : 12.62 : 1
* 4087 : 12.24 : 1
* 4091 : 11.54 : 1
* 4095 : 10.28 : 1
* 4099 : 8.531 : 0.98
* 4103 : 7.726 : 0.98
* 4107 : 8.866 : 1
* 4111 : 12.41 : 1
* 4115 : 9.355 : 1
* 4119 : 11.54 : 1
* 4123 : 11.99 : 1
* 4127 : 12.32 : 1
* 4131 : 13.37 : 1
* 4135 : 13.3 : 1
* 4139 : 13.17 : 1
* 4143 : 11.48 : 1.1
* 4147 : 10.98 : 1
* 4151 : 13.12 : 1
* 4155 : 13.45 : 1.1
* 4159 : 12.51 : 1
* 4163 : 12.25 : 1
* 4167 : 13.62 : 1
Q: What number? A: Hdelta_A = 6.2 angstrom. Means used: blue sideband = 12.1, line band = 10.4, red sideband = 12.7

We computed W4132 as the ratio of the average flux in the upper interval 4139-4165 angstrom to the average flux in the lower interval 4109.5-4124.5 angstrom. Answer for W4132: 1.1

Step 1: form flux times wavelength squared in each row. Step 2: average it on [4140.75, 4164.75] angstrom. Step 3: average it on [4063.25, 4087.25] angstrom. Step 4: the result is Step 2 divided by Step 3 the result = 1.06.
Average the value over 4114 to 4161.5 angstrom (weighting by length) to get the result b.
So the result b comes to 12.3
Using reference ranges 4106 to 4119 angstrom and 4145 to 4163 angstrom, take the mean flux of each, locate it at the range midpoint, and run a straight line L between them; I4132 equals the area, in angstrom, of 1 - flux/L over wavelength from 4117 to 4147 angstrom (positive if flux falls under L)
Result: -2.4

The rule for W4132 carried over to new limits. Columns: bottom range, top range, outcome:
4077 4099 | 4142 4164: 1.05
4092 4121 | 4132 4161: 1.28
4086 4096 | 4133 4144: 1.12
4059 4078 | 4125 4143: 1.10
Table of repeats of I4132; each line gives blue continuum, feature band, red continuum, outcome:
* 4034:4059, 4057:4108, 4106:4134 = 4.16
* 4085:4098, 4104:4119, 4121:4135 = 2.21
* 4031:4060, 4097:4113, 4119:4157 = 4.04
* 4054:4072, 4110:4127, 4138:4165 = 1.13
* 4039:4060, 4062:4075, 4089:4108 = -0.36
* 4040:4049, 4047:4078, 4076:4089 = 1.73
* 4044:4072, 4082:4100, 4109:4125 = 0.95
